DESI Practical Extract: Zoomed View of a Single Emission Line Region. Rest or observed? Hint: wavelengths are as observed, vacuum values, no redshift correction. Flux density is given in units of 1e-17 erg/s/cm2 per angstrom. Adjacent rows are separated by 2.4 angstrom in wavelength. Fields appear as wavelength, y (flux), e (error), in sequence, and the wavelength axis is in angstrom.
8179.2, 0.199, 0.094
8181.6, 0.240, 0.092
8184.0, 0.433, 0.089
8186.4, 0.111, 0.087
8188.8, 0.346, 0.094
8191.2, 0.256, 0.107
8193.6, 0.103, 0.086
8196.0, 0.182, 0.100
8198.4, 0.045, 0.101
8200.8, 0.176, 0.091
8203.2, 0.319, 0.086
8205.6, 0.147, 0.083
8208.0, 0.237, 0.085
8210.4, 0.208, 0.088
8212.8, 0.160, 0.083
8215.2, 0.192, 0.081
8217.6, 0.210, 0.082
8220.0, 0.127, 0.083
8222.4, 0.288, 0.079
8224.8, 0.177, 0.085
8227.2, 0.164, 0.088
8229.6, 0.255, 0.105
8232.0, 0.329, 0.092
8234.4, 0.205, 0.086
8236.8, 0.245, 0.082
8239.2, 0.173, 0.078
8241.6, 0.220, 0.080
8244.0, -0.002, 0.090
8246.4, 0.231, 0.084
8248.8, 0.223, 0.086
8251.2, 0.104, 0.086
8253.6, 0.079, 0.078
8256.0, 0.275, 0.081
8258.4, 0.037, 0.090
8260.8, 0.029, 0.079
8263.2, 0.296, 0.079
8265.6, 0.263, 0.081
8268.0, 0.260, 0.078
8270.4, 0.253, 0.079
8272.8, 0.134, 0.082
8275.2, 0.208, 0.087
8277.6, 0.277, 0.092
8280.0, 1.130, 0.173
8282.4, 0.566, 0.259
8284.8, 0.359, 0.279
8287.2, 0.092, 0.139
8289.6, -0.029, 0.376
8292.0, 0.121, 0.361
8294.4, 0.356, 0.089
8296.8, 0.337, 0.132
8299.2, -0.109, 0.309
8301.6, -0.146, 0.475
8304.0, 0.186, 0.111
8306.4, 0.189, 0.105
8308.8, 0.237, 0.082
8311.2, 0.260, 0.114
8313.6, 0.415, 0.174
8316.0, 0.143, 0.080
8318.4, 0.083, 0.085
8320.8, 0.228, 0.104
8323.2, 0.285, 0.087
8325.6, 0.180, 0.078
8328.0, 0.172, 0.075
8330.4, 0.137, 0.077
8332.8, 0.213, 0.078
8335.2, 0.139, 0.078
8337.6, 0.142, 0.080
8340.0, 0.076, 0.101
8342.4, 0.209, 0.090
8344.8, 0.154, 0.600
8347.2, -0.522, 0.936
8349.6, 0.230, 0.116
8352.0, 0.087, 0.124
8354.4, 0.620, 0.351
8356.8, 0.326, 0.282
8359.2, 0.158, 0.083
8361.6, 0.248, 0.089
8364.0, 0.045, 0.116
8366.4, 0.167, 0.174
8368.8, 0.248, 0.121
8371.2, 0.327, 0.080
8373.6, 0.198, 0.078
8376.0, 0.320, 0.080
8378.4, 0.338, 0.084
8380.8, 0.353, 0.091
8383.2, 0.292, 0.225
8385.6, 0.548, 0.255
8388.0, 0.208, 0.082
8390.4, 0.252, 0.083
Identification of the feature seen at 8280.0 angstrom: H-gamma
